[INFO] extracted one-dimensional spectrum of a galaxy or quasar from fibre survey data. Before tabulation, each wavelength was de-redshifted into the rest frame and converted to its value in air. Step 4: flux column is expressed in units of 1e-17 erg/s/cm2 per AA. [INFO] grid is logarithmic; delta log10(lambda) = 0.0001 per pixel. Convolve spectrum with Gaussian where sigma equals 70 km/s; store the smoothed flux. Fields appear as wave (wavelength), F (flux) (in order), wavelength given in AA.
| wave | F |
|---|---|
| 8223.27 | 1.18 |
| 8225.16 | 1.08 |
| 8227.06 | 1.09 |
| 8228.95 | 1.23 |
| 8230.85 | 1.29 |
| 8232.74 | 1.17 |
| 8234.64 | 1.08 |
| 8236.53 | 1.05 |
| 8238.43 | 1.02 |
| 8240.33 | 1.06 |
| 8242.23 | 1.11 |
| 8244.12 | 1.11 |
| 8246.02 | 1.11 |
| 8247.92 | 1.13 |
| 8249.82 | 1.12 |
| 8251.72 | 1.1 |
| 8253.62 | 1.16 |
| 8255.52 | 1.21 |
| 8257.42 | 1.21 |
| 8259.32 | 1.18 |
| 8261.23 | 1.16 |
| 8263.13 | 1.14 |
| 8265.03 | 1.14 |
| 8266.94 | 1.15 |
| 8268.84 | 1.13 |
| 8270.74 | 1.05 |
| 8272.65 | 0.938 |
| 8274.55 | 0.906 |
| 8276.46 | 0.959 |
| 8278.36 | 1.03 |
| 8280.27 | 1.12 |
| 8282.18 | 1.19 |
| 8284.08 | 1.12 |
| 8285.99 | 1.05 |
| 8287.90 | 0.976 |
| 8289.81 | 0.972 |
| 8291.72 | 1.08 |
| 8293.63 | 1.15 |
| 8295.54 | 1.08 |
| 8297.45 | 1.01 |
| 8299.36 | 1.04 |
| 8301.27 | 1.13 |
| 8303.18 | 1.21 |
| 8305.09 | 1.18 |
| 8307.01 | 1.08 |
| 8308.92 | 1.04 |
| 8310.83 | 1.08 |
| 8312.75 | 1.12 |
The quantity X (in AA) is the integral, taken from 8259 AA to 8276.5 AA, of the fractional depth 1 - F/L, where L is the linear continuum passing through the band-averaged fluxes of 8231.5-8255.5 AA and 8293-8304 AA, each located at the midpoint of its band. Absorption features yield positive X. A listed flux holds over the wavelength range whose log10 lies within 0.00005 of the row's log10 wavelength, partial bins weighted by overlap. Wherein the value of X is 0.4 AA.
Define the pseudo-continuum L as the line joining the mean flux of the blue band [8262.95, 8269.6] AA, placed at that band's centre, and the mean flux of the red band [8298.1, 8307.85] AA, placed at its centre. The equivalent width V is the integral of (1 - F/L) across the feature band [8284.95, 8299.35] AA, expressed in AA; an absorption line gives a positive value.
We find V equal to 1.1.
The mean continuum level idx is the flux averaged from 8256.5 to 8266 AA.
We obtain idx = 1.16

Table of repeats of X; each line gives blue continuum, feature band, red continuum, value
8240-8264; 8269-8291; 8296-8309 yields 1.7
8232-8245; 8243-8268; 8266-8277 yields -2.2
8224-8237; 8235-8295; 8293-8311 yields 1.8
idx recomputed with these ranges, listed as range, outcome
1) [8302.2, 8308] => 1.16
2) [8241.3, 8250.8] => 1.12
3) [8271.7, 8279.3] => 0.959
